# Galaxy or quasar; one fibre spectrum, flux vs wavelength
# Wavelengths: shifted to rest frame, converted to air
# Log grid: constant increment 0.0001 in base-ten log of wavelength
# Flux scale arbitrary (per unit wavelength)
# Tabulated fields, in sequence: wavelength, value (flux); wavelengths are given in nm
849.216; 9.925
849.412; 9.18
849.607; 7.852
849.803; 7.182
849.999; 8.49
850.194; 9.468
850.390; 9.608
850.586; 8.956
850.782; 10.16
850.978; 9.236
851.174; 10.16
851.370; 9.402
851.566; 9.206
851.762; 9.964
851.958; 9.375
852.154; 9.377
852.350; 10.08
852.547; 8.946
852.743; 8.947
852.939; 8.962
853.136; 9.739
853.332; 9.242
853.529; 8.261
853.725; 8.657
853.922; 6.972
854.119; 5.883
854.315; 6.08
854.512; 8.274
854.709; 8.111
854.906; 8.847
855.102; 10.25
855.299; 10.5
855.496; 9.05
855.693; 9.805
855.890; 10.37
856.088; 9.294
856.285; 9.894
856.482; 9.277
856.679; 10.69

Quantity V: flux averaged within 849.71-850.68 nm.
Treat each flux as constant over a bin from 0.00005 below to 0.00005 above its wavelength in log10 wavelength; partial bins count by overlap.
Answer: 8.75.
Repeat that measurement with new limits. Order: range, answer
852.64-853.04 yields 8.96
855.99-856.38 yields 9.6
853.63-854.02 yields 7.8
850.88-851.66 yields 9.5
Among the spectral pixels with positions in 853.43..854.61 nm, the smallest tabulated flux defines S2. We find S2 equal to 5.883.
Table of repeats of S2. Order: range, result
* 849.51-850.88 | 7.182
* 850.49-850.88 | 8.956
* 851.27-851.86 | 9.206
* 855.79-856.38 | 9.294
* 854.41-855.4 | 8.111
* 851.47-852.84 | 8.946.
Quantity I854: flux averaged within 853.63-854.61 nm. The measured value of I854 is 7.17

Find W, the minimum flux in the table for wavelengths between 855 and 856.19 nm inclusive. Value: 9.05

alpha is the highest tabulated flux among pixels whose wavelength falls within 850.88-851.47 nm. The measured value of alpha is 10.16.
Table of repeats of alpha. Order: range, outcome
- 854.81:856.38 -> 10.5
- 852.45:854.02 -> 9.739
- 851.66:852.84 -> 10.08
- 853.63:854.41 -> 8.657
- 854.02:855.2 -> 10.25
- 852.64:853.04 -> 8.962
